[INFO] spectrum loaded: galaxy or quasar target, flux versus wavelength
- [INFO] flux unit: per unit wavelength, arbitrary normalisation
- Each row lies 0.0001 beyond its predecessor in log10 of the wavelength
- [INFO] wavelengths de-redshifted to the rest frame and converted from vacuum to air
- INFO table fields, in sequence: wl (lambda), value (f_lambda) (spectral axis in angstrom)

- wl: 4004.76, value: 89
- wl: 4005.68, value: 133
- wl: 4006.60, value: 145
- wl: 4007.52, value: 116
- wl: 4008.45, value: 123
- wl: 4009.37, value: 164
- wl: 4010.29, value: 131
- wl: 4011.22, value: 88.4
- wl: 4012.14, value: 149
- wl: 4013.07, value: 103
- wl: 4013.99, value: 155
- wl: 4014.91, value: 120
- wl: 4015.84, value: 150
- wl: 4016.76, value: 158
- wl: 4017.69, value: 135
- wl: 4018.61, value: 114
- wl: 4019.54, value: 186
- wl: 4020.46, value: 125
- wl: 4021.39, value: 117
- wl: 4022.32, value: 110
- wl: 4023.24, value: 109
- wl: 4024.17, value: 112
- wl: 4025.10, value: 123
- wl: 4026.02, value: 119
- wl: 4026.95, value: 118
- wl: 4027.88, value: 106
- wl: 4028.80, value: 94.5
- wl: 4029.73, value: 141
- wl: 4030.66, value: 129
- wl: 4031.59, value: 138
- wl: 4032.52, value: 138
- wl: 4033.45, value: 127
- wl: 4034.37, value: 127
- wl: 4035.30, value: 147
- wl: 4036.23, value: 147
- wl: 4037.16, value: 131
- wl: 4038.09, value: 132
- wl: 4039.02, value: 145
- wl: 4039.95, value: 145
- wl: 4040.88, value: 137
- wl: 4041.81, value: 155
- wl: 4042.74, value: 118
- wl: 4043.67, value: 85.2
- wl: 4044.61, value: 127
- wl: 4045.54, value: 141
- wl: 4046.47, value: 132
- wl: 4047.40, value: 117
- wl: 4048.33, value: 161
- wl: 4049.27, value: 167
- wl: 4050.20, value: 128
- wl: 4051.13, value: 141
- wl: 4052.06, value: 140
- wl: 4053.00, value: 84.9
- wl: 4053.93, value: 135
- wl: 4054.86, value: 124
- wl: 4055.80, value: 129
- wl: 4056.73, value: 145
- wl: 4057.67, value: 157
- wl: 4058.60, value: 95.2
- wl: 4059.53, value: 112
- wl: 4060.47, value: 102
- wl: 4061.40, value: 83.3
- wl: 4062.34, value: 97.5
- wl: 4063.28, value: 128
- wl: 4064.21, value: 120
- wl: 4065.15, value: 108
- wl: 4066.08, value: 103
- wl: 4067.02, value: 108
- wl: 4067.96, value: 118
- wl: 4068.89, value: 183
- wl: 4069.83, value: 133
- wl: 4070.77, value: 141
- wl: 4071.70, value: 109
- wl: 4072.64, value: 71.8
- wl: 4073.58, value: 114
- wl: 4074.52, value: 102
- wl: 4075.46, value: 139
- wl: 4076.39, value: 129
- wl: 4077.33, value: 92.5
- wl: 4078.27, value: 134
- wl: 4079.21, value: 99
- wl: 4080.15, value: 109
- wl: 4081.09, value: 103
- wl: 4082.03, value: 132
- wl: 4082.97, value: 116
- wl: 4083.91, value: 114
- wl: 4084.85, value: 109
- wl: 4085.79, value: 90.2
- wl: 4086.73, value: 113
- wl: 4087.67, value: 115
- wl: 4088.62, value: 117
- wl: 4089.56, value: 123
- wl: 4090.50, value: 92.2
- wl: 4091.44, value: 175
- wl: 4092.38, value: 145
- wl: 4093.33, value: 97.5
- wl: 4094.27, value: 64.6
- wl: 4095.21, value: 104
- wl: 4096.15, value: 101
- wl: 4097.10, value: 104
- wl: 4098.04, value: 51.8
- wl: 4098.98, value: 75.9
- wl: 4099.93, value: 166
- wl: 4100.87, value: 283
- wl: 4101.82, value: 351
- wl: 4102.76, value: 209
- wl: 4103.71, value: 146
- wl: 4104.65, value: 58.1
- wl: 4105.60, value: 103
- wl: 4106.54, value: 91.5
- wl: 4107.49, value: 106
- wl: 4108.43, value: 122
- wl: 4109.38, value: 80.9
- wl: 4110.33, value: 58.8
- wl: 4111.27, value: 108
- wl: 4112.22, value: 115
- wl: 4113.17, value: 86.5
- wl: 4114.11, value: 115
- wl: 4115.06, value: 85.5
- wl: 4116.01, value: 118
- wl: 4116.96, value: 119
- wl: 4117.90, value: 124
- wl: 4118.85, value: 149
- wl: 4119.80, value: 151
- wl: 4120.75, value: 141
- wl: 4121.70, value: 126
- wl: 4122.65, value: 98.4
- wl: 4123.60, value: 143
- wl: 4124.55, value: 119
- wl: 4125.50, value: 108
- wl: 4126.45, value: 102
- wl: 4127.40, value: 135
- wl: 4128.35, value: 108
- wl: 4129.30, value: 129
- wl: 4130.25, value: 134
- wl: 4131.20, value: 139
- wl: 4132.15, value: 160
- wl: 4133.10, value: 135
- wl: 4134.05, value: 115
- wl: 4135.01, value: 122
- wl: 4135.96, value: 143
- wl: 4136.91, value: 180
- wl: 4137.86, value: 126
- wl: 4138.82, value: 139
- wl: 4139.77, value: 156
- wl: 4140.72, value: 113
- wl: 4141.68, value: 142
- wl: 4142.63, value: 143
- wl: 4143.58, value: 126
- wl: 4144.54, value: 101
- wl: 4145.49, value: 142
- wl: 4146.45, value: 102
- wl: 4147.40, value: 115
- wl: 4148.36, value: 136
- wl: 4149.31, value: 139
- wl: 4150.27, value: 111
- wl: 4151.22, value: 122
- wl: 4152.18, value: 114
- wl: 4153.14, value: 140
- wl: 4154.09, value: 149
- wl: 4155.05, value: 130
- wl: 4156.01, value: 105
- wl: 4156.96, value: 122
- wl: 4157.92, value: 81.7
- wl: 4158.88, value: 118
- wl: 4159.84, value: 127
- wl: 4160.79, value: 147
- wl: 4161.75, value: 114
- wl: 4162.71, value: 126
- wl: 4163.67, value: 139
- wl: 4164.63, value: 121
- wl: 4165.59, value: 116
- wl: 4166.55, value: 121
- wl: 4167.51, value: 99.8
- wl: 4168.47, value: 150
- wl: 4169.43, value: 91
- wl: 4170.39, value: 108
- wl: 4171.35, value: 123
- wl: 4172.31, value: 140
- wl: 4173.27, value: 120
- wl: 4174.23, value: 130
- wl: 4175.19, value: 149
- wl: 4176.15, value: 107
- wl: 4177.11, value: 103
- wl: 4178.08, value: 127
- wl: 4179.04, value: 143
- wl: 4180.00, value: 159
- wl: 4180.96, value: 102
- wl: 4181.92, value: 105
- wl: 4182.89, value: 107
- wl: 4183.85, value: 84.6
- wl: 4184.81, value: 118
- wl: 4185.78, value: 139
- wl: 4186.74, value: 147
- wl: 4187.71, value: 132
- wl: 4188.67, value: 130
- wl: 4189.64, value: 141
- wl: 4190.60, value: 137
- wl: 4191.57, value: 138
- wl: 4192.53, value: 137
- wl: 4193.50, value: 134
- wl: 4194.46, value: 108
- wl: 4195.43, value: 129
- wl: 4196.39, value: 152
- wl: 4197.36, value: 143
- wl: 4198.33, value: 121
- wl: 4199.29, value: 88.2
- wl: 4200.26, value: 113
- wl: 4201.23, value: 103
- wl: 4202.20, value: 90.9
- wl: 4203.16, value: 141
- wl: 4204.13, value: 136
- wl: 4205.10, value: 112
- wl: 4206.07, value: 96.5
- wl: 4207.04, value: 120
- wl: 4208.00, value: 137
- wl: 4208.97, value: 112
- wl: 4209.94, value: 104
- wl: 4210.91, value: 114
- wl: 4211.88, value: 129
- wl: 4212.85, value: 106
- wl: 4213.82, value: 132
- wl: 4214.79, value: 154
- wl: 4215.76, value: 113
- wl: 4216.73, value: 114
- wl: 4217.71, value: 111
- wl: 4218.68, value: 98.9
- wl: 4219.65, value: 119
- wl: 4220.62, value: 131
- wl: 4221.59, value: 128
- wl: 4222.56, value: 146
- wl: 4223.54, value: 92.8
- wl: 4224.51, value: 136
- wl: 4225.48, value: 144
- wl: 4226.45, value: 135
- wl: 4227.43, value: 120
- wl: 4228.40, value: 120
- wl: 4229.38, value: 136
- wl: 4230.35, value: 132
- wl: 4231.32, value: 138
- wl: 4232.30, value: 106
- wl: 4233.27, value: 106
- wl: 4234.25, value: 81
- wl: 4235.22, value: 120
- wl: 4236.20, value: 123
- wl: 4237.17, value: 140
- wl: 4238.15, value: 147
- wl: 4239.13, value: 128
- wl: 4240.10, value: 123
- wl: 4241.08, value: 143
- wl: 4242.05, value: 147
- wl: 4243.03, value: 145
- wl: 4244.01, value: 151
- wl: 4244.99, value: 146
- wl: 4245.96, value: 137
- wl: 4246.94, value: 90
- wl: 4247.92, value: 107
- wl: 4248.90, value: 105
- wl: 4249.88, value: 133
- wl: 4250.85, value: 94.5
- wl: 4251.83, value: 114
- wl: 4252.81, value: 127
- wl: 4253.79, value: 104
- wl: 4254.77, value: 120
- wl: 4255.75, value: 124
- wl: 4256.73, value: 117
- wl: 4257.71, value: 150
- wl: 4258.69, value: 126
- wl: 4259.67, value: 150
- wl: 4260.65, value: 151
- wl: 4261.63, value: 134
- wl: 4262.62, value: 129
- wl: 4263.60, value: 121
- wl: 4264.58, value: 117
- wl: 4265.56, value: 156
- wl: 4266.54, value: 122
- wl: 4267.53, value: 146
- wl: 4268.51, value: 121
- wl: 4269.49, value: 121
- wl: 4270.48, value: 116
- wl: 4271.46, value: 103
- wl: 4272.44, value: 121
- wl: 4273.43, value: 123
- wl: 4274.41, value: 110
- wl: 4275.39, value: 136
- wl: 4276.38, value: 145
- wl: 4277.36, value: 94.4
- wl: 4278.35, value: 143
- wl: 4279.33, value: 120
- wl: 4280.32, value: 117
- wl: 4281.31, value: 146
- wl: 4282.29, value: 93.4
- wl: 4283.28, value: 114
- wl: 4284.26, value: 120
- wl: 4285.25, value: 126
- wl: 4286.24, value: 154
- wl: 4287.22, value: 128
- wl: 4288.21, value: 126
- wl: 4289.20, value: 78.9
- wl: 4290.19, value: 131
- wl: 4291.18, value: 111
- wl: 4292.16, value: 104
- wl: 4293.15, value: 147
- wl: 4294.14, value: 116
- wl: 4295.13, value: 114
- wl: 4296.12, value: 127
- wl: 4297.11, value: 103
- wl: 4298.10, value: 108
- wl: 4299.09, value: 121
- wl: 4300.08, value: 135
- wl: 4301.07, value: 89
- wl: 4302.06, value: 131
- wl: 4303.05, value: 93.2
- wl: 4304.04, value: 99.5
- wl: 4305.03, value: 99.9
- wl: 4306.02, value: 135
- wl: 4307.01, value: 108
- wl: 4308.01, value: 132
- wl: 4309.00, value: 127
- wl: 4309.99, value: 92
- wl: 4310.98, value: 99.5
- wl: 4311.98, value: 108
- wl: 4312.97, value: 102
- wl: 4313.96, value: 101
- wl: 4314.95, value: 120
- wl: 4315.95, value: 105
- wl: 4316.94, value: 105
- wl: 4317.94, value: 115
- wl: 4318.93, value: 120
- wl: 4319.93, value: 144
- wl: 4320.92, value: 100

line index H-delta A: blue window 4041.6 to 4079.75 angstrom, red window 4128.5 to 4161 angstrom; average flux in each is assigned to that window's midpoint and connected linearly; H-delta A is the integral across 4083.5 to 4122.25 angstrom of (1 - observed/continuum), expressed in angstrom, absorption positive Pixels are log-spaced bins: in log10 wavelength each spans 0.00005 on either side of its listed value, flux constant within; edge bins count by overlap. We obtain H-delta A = 1.1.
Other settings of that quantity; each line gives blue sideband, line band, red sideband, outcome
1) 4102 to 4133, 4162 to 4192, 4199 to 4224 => -1.43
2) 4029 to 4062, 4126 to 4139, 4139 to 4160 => -0.83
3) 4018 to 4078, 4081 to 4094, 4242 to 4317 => 0.76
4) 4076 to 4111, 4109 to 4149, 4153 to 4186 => -0.83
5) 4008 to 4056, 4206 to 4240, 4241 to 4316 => 0.21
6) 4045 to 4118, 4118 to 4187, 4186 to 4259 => -1.95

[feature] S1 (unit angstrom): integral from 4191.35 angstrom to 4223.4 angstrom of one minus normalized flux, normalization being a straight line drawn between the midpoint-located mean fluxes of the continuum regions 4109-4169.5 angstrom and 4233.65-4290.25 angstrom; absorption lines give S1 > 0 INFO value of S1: 0.8 angstrom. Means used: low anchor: 123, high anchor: 125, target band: 121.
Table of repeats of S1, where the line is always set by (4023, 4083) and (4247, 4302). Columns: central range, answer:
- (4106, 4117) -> 2.1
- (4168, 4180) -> -0.3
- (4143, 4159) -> 0.2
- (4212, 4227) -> -0.2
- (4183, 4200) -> -0.7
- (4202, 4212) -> 0.4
